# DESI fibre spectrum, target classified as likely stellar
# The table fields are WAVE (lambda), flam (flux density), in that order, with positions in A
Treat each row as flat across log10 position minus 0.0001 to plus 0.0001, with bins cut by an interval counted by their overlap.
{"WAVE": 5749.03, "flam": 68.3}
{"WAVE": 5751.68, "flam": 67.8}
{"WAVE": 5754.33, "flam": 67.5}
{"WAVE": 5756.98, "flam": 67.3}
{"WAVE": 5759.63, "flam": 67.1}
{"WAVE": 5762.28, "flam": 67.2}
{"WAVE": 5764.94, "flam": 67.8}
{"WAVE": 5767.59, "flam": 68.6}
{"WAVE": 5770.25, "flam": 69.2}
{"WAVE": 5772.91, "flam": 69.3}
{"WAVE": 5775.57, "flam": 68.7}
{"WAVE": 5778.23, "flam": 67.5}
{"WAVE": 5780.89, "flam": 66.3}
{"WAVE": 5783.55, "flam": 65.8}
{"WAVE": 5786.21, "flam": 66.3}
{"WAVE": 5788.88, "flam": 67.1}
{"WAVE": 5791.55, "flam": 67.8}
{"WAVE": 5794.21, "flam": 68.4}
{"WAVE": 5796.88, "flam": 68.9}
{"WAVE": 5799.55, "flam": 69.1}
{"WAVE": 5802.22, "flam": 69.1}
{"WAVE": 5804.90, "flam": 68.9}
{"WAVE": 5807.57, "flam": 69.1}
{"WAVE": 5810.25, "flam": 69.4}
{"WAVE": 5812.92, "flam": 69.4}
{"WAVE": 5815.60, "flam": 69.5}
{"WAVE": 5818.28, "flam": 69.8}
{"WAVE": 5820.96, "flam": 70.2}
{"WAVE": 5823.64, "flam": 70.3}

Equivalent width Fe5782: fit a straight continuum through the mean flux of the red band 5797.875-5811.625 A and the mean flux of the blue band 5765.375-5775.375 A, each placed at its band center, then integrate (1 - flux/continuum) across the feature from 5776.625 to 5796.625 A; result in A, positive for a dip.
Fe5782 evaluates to 0.53 A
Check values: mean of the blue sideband 68.9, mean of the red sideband 69.1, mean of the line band 67.2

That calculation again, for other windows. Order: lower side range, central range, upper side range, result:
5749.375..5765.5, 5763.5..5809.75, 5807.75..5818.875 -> 0.3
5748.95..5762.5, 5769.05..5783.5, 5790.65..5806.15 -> 0.0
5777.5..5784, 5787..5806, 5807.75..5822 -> -0.1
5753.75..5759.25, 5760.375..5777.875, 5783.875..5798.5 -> -0.2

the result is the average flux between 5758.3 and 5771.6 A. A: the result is 68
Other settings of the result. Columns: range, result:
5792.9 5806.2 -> 68.8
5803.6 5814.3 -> 69.2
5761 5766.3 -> 67.5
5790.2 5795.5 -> 68.1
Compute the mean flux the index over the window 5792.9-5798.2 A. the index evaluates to 68.6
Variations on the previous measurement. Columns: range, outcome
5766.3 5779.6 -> 68.6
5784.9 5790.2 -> 66.6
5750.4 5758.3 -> 67.5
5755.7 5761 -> 67.3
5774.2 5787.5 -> 67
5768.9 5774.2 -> 69.2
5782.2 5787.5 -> 66.1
